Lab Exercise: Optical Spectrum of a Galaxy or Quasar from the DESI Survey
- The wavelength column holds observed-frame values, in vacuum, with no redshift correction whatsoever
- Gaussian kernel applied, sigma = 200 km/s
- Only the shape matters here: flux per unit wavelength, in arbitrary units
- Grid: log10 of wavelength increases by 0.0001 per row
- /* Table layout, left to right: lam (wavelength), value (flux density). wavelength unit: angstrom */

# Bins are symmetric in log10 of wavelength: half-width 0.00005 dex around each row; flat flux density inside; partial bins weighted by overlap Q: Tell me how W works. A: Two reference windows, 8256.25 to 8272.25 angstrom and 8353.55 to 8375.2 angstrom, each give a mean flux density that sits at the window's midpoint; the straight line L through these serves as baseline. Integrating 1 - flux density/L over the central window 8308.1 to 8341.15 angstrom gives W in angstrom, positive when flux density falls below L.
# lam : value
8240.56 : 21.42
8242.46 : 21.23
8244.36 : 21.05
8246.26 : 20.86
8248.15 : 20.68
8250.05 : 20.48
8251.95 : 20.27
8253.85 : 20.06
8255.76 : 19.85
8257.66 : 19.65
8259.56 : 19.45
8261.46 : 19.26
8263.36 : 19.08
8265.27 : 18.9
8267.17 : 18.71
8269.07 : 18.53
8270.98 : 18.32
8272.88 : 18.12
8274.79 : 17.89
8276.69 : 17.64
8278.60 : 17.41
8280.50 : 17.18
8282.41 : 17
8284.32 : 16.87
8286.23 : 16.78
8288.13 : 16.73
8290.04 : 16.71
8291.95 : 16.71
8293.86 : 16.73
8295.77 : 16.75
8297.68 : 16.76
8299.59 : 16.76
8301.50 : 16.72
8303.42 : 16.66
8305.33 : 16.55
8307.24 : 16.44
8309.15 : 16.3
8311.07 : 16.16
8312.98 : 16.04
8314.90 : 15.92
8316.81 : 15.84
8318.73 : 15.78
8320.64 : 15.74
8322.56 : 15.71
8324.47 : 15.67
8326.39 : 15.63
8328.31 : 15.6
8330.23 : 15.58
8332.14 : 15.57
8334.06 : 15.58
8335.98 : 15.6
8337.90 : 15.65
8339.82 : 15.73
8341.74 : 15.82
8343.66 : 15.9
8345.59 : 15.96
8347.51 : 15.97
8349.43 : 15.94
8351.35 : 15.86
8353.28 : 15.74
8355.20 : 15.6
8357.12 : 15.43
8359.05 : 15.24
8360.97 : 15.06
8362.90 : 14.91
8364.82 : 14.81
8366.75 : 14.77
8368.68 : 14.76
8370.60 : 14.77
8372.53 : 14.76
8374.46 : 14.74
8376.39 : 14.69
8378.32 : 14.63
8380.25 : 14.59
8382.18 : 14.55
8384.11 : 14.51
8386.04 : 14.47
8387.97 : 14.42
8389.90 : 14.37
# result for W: 1.6 angstrom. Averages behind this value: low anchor 19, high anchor 15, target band 15.8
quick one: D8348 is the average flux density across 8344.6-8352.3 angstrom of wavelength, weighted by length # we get 15.9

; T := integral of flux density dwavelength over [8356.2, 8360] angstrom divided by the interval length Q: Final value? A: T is 15.3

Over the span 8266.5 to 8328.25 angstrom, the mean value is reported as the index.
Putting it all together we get 16.7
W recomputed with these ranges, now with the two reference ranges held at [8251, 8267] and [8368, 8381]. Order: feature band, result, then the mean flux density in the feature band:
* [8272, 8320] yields 3.33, 16.7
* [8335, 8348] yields 0.23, 15.8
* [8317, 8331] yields 0.94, 15.7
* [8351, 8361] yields -0.02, 15.5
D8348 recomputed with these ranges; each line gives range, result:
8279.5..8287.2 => 17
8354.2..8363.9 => 15.3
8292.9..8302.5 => 16.7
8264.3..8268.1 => 18.8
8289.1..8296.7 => 16.7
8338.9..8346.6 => 15.8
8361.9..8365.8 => 14.9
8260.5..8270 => 18.9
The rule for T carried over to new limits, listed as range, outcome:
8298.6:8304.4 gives 16.7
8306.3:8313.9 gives 16.2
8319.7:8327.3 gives 15.7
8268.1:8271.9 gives 18.4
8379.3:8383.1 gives 14.6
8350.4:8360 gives 15.6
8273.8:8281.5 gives 17.5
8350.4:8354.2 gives 15.8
